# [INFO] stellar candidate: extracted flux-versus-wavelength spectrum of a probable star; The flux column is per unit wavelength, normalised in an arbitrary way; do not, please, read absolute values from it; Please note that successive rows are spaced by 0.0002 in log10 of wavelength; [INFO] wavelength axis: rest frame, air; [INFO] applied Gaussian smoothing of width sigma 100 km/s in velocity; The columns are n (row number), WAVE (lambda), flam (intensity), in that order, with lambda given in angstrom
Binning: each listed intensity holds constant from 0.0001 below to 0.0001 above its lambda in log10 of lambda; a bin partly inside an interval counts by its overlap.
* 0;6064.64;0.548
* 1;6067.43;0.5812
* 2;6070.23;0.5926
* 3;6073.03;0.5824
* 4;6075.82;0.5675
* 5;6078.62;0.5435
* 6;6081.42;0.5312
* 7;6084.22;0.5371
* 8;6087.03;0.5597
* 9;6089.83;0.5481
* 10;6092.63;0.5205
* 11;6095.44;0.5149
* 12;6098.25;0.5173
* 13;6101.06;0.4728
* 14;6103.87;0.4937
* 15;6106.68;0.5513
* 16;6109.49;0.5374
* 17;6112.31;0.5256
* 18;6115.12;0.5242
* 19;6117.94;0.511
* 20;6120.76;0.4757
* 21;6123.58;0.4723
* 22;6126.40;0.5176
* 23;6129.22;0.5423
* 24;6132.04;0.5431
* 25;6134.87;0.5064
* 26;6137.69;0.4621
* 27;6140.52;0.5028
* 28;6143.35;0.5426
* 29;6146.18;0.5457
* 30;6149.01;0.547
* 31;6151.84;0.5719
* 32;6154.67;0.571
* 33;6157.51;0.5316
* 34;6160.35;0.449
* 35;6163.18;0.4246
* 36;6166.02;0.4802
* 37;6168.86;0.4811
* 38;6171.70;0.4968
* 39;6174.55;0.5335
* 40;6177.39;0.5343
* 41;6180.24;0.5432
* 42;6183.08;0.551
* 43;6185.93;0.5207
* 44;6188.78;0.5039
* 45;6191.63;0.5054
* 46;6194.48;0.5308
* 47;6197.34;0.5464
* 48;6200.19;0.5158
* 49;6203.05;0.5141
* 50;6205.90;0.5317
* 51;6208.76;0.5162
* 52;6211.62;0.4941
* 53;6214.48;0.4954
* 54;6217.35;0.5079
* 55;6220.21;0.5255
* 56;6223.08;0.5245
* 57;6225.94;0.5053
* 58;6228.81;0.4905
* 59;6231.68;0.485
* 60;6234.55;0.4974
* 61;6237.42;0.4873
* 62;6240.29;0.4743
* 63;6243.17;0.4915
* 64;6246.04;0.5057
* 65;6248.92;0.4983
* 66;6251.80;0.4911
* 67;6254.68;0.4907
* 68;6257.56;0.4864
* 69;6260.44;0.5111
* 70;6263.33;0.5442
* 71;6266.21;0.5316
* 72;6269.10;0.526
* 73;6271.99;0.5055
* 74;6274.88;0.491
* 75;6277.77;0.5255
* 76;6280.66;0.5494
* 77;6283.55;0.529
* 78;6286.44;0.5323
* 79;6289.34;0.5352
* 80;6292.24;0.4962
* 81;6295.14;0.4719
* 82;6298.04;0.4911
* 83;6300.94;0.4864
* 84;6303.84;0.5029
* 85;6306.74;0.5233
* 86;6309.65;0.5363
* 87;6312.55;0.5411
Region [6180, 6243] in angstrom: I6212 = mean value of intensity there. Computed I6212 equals 0.511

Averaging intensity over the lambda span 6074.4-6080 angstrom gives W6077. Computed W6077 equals 0.556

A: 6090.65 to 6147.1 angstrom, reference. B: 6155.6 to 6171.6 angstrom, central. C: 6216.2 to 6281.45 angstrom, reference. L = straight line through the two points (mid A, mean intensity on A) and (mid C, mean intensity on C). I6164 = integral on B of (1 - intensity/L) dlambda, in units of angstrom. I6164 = 1.03 angstrom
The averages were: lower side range 0.514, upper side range 0.506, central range 0.478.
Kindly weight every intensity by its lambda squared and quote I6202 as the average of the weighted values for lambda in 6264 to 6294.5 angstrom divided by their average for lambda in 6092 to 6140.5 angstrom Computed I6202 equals 1.1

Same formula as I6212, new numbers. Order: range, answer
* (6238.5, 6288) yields 0.511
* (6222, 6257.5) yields 0.495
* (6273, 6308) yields 0.511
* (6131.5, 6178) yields 0.512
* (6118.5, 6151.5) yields 0.516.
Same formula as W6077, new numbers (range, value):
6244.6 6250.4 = 0.502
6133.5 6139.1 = 0.485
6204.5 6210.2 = 0.524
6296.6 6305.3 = 0.494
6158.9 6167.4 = 0.452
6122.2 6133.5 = 0.519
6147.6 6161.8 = 0.534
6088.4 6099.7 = 0.525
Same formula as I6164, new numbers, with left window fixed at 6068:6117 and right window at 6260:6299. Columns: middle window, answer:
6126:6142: 0.6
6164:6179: 0.7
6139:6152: -0.2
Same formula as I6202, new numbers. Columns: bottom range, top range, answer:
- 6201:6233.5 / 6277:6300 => 1.04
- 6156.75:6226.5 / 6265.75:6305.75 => 1.03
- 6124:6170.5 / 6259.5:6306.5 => 1.05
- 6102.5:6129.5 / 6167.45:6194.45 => 1.03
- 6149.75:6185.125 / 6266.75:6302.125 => 1.03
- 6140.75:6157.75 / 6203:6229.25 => 0.95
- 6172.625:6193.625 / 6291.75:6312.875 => 1.00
